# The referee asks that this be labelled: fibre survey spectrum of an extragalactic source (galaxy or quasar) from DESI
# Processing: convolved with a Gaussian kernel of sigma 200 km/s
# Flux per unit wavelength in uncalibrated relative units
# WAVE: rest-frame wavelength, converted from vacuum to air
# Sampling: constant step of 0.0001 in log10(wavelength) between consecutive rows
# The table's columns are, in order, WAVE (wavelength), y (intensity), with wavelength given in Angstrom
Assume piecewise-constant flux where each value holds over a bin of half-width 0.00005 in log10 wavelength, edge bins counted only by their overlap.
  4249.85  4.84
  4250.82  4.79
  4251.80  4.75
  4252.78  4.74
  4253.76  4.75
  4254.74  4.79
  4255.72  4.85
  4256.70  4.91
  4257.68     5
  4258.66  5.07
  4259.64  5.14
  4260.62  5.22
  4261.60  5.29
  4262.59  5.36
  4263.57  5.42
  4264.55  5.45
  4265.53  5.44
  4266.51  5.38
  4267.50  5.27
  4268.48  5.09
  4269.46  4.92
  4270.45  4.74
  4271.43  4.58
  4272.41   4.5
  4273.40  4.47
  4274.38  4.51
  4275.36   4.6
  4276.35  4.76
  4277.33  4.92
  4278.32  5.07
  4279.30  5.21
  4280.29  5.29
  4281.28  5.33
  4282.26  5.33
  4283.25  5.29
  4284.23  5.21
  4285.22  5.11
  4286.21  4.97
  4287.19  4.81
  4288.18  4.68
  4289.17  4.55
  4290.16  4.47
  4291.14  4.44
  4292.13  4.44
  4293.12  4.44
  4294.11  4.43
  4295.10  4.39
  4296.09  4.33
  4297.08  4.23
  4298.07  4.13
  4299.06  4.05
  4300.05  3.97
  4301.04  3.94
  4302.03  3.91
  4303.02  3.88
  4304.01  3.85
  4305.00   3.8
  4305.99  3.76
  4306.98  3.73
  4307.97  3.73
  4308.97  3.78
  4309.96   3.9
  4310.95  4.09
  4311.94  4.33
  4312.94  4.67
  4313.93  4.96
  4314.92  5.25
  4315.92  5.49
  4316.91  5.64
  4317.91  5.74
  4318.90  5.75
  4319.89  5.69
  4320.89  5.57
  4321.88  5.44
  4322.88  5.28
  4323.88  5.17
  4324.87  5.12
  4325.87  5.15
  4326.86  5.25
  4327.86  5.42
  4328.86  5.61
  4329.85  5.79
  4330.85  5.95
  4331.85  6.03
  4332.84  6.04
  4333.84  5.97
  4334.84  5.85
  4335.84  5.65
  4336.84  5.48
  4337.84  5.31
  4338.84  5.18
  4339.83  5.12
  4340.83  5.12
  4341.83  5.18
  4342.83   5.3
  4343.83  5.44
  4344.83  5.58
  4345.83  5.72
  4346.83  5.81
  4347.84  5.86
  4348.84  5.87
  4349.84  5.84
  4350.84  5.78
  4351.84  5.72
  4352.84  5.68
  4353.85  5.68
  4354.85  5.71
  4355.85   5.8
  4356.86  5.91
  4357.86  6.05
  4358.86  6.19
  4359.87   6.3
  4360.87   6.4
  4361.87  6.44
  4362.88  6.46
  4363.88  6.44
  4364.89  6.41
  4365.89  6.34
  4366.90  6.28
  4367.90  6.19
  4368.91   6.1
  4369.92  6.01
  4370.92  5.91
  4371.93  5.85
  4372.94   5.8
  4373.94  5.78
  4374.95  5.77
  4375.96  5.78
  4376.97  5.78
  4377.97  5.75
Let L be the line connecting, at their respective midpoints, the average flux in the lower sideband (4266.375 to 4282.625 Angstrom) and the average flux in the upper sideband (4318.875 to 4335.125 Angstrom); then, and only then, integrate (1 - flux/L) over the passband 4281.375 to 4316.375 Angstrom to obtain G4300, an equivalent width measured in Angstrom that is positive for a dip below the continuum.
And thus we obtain 5.4 Angstrom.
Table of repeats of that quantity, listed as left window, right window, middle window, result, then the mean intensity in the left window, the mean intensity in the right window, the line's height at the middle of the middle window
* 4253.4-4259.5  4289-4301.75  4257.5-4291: -2.8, 4.91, 4.28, 4.62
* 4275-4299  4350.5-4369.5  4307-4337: 1.0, 4.75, 6.1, 5.4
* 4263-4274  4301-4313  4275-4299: -1.4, 5.02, 3.93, 4.5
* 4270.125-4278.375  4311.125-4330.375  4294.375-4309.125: 3.1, 4.66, 5.31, 5.05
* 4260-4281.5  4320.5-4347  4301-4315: 3.3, 5.03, 5.5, 5.31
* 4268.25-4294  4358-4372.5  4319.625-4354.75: 1.2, 4.83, 6.23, 5.76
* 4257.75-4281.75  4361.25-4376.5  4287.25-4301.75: 2.7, 5.04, 6.1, 5.31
